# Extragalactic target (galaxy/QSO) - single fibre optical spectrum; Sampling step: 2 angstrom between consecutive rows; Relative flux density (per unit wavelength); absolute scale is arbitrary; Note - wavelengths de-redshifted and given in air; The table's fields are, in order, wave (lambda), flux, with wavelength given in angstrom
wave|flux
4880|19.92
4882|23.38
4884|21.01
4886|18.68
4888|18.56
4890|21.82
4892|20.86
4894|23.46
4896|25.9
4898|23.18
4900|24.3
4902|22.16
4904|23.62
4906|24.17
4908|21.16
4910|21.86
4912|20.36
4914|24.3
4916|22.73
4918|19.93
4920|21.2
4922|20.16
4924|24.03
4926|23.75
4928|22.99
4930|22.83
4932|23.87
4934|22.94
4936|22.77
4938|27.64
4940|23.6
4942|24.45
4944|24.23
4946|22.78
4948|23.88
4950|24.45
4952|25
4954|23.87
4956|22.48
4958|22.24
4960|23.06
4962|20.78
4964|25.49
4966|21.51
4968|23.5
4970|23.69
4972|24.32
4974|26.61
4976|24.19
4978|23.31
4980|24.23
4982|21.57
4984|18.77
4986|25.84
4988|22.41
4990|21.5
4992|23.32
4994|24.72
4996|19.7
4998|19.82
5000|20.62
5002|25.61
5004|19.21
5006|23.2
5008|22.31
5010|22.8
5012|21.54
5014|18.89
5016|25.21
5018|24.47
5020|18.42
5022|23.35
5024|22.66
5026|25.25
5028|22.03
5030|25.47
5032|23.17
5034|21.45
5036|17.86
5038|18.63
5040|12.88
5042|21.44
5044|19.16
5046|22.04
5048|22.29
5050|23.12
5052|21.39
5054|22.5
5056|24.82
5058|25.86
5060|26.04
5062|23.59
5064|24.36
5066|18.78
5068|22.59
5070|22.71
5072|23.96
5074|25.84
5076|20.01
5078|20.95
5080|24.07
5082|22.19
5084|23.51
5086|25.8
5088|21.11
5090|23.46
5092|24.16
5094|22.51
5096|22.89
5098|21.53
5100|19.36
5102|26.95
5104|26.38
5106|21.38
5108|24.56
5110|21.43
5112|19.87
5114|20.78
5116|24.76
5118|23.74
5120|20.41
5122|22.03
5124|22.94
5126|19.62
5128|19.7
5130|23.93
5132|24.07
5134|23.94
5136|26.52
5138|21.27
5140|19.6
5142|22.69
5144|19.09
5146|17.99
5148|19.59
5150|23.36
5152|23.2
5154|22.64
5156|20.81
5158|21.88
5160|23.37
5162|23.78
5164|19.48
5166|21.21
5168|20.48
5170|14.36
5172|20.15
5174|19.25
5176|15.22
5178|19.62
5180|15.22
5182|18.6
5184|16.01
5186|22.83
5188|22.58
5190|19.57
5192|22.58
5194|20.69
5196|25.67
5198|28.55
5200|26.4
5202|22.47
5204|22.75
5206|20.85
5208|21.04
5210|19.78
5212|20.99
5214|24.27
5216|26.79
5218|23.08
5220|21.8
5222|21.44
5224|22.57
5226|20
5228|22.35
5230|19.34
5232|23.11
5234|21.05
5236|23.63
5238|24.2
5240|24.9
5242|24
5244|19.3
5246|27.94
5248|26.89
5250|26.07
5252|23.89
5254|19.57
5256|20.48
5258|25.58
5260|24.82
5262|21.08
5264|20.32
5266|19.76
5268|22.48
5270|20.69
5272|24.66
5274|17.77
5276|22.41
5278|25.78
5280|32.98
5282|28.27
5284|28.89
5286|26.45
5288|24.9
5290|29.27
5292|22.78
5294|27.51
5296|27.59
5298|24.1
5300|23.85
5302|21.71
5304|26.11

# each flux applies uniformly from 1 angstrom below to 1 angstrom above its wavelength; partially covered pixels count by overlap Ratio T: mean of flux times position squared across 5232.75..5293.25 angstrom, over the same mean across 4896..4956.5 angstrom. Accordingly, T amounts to 1.18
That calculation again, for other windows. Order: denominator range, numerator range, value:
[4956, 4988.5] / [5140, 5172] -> 0.97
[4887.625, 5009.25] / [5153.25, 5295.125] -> 1.10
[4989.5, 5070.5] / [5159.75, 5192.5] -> 0.94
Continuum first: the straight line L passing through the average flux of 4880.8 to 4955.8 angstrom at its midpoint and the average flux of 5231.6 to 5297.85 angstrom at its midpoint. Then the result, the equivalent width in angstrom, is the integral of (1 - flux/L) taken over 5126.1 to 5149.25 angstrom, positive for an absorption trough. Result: 2.1 angstrom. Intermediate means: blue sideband 22.8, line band 21.6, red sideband 24.2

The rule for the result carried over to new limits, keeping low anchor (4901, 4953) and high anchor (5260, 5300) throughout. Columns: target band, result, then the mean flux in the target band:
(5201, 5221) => 1.6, 22.4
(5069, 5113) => 1.6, 22.9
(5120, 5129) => 1.1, 21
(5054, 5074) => 0.0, 23.7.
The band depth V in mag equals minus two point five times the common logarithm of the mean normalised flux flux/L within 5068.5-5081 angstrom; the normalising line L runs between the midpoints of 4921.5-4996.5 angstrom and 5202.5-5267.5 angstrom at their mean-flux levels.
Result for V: 0.007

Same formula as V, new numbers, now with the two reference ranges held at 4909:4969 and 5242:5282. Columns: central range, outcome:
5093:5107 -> 0.012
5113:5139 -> 0.033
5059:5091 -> 0.008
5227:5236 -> 0.082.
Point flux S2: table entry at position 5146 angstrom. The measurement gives 17.99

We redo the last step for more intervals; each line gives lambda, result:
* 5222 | 21.44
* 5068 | 22.59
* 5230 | 19.34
